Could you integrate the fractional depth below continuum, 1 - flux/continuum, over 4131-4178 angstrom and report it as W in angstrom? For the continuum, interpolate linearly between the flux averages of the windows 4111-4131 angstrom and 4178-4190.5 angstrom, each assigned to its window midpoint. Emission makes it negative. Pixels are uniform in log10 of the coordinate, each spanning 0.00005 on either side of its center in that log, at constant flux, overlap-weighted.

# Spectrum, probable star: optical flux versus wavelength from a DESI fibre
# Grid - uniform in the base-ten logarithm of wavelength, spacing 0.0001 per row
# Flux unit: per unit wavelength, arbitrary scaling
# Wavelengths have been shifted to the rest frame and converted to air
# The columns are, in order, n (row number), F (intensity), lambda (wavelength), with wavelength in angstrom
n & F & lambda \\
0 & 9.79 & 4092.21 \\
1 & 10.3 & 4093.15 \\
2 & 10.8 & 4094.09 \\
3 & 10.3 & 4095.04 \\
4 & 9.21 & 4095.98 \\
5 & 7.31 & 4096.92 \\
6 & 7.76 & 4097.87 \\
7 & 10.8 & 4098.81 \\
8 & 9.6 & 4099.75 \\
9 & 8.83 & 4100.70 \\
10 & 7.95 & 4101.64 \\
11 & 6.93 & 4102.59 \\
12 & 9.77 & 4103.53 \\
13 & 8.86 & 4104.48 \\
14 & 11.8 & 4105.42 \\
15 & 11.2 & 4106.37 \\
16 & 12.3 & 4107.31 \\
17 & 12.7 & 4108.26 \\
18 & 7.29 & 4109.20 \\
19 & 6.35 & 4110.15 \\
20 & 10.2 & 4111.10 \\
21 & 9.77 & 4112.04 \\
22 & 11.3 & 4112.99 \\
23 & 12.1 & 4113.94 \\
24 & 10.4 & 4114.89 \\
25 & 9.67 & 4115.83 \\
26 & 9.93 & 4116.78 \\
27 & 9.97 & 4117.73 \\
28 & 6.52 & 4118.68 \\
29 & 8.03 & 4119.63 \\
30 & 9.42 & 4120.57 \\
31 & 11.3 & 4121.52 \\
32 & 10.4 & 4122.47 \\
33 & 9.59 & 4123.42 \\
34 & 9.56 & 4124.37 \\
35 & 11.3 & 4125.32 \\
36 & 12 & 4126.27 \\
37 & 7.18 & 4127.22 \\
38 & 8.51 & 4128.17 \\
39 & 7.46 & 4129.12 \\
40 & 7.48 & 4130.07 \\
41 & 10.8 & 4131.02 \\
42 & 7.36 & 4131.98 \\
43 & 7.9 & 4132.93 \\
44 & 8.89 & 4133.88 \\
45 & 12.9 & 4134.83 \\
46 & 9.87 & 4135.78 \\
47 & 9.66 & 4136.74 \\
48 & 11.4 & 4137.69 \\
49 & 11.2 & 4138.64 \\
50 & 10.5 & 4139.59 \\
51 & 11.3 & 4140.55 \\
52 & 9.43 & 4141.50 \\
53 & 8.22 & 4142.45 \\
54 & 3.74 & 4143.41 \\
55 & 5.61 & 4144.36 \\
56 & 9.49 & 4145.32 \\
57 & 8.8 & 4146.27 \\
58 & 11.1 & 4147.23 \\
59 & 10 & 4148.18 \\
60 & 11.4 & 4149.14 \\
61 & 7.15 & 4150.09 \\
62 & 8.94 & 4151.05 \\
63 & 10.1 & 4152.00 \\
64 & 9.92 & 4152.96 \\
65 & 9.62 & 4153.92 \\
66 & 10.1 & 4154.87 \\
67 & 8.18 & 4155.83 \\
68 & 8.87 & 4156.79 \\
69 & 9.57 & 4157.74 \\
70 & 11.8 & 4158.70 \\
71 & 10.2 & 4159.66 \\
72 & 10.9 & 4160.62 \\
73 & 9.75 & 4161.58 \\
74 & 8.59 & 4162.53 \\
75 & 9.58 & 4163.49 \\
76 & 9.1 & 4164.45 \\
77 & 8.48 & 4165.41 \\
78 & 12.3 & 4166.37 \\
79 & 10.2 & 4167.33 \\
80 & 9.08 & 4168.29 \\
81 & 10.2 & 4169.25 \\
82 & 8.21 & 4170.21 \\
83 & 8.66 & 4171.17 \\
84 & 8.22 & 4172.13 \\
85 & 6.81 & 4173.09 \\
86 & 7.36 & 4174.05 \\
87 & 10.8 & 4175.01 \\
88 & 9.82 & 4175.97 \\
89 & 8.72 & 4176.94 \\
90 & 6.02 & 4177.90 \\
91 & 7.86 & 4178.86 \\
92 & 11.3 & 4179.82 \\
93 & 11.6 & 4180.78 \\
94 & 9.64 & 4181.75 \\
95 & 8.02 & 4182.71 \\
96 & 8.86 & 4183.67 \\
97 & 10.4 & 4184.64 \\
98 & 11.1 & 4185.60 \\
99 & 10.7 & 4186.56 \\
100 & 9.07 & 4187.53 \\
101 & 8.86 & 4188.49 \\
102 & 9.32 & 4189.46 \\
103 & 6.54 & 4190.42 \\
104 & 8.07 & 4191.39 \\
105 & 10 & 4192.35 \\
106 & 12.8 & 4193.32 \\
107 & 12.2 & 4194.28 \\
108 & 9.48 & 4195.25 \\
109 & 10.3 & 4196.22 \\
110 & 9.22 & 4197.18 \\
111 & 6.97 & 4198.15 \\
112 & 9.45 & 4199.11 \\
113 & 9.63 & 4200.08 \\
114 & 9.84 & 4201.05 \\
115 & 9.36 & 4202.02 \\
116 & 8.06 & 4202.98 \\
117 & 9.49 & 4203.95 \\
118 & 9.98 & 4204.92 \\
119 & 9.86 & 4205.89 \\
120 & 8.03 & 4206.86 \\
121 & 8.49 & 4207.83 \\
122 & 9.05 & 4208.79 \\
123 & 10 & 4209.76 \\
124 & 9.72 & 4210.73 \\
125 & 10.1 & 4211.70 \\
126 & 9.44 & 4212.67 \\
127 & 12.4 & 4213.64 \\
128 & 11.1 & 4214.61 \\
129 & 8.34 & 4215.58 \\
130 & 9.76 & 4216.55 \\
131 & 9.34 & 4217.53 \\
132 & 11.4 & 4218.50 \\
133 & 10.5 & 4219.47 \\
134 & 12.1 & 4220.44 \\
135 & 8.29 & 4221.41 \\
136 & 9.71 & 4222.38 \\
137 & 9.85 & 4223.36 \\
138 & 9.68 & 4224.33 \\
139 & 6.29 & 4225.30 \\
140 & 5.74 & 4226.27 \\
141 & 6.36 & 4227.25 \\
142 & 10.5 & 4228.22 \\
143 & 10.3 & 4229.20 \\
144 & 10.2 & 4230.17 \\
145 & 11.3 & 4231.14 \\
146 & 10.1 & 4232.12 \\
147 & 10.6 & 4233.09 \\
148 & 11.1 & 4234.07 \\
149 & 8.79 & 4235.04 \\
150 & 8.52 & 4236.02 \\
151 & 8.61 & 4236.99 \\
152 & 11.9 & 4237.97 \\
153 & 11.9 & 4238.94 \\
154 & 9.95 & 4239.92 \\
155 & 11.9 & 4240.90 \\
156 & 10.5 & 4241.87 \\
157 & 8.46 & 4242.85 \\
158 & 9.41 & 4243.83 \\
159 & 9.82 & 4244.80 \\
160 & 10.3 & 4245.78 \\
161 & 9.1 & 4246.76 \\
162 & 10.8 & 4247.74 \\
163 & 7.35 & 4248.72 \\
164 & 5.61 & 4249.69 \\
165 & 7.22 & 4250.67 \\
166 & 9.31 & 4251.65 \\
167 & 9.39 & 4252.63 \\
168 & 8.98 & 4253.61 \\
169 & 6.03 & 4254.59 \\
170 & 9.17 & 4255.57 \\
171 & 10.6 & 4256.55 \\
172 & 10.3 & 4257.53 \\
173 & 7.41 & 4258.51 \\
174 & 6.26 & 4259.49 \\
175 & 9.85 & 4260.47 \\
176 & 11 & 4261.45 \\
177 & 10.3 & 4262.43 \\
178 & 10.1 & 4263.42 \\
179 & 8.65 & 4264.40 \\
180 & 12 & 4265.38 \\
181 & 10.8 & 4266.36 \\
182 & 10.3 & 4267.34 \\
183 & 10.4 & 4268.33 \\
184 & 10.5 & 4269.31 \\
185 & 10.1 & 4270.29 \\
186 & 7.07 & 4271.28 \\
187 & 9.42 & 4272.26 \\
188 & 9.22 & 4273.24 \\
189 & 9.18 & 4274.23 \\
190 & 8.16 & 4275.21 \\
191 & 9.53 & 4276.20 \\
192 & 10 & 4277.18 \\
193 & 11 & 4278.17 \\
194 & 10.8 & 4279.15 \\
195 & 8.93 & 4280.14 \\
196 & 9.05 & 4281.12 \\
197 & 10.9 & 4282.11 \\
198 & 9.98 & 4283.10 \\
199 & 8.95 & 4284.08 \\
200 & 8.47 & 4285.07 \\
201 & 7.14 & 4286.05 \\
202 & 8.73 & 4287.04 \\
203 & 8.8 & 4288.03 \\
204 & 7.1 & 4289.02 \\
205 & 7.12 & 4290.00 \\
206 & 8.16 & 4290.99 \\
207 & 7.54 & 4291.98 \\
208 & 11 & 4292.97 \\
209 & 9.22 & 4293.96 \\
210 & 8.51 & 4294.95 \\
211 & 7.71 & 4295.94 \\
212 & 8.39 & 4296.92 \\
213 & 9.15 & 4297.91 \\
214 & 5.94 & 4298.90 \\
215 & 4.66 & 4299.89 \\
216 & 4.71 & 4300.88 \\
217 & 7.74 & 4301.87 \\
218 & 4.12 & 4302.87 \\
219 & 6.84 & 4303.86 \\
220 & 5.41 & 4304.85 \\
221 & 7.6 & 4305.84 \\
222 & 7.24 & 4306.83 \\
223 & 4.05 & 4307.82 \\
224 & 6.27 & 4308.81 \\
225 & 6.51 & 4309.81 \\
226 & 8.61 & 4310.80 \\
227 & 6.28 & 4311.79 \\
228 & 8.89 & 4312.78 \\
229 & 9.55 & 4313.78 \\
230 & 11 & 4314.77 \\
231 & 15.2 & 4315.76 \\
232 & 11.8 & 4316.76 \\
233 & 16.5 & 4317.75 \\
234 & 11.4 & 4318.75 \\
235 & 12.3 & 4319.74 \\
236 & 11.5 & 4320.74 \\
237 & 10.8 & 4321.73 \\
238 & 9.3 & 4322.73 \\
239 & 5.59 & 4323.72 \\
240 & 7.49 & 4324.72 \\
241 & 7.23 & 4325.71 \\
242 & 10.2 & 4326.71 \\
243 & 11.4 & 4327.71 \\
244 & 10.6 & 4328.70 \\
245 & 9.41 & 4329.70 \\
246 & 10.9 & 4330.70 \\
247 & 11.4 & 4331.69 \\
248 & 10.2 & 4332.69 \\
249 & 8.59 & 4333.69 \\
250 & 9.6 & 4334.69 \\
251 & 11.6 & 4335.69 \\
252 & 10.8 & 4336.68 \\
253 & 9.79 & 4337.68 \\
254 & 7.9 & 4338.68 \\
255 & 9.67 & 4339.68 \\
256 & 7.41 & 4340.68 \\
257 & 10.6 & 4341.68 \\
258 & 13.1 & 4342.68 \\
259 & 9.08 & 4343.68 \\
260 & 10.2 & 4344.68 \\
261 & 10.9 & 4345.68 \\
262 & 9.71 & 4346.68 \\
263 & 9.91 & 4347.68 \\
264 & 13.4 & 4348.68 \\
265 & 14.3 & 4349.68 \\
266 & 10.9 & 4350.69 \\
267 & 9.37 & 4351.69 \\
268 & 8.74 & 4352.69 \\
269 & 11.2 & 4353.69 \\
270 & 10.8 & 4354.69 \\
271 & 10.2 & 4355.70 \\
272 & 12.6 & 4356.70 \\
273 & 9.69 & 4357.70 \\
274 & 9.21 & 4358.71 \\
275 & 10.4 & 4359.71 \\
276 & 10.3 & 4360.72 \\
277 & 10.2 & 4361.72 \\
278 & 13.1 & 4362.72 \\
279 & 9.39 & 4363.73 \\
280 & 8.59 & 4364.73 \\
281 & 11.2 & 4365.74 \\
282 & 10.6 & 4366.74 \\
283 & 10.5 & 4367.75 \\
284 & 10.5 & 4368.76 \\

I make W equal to 1.0 angstrom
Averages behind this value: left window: 9.64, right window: 9.47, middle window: 9.35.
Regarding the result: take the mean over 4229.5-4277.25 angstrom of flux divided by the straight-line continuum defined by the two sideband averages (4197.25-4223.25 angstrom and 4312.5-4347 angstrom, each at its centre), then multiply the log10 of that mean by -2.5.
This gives 0.04 mag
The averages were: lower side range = 9.63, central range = 9.54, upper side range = 10.3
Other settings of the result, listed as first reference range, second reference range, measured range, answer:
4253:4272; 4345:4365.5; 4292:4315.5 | 0.32 mag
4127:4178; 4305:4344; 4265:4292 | 0.03 mag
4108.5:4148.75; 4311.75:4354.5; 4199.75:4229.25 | 0.05 mag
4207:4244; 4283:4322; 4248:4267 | 0.03 mag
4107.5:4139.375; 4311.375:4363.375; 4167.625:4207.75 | 0.07 mag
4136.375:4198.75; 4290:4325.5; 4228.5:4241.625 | -0.16 mag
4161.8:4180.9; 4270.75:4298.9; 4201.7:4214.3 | -0.06 mag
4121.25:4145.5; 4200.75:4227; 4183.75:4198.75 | -0.03 mag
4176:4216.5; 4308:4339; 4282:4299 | 0.16 mag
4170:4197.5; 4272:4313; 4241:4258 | -0.06 mag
